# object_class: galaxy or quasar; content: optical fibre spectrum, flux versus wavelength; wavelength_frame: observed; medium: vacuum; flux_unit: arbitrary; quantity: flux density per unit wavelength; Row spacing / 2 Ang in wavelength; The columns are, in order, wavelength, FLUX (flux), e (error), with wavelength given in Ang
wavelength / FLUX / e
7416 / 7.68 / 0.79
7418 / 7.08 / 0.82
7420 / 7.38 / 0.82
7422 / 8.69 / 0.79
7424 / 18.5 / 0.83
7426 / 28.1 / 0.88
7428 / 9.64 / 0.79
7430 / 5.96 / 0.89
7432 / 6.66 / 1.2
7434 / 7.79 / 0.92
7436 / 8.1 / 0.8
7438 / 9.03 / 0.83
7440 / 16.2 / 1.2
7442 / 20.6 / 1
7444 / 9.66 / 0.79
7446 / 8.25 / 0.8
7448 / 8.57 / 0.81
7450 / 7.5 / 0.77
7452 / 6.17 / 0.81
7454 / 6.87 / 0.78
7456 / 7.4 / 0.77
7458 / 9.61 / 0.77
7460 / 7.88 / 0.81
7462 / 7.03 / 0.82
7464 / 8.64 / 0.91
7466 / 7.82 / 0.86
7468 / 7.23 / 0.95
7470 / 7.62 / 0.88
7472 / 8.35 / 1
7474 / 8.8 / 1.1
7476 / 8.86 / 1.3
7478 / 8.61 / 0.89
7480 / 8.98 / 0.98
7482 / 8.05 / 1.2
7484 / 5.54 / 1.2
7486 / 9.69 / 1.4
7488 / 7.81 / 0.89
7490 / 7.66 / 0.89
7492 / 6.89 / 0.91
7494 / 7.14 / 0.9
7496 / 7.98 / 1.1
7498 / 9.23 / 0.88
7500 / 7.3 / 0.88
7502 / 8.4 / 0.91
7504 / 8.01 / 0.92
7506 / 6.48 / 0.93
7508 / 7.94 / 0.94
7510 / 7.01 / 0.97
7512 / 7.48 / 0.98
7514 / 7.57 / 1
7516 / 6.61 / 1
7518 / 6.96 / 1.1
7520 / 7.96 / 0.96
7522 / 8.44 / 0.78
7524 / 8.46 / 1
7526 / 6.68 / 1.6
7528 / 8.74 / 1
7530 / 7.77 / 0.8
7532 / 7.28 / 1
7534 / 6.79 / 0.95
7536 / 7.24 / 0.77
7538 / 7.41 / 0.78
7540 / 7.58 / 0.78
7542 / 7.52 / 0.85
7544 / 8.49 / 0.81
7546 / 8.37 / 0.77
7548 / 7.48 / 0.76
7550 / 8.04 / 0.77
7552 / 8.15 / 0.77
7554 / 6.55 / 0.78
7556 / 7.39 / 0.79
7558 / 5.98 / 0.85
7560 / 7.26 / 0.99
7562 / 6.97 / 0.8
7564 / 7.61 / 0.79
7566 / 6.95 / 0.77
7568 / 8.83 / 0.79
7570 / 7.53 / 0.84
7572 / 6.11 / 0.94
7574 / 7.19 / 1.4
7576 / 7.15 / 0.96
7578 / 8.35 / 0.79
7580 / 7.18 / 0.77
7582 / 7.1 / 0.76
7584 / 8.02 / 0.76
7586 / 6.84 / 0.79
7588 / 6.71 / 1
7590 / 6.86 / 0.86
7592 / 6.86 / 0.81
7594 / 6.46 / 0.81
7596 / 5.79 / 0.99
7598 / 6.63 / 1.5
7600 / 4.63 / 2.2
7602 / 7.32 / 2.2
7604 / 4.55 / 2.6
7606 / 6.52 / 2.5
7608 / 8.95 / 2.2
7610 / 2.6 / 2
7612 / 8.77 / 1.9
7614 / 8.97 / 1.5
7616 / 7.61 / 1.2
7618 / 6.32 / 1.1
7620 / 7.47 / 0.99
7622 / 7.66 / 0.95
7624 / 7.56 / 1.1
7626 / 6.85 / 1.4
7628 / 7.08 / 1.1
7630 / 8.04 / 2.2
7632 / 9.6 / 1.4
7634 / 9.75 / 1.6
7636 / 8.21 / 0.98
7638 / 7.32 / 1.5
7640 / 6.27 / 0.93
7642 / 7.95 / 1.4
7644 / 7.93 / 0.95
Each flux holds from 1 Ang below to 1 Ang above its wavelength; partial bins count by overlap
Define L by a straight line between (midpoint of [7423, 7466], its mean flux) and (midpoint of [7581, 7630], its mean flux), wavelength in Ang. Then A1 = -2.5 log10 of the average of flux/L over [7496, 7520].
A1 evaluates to 0.18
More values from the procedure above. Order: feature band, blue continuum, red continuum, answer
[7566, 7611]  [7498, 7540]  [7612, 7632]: 0.136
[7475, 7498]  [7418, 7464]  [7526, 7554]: 0.132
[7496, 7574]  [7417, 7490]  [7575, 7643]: 0.094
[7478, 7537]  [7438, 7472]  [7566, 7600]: 0.083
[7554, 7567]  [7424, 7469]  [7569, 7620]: 0.086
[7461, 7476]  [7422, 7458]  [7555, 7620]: 0.248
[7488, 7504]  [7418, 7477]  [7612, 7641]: 0.176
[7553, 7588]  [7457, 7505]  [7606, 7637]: 0.084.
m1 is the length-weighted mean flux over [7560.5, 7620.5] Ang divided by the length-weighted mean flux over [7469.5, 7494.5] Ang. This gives 0.87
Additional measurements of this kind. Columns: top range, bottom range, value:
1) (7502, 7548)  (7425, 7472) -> 0.79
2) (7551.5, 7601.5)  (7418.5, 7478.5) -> 0.72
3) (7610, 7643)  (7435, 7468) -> 0.83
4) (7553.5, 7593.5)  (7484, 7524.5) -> 0.93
